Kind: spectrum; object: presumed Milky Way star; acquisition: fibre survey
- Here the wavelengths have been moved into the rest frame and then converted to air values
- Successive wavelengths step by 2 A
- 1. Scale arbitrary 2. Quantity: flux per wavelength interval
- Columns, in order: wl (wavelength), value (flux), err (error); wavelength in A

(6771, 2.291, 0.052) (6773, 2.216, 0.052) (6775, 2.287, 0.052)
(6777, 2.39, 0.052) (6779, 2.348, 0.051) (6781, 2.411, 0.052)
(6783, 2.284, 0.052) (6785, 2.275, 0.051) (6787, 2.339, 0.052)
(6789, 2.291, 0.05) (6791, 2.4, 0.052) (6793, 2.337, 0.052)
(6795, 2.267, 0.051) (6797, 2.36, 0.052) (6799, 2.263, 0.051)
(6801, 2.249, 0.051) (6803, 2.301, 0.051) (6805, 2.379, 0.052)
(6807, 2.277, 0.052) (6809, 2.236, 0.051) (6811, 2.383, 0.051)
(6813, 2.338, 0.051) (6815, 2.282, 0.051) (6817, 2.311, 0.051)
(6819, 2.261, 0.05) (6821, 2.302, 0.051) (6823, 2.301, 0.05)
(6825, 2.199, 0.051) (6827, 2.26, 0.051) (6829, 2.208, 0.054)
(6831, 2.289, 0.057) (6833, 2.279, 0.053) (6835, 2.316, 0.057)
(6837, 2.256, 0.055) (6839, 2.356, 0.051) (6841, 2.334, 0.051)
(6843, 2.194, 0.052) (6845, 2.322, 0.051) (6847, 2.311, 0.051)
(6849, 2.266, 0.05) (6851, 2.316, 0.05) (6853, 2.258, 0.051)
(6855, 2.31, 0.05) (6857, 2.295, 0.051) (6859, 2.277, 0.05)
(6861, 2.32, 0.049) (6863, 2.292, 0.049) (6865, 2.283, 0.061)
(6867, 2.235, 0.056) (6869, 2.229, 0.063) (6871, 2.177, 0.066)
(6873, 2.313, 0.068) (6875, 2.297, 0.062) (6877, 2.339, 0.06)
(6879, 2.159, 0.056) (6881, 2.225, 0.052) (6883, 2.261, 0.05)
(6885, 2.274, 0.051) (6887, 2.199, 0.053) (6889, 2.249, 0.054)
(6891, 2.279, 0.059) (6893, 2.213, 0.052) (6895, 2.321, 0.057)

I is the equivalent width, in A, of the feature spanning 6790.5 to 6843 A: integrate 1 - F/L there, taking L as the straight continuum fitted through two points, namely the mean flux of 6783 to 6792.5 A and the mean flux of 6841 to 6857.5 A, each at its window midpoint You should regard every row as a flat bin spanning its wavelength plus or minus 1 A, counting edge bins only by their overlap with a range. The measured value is 0.2 A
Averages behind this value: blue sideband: 2.32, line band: 2.29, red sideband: 2.29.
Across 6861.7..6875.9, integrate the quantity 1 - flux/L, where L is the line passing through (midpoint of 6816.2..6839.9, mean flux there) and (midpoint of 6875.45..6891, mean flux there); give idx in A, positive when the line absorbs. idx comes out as 0.0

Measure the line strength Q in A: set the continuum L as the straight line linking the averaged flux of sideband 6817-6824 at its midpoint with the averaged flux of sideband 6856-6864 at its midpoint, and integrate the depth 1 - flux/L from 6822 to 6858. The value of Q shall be 0.2 A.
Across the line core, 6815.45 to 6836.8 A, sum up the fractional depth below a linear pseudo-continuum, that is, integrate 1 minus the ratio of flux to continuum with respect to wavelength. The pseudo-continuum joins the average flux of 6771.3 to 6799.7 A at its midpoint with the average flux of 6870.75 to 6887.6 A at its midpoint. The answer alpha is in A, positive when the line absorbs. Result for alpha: 0.2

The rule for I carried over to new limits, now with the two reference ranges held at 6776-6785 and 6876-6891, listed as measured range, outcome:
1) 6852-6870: -0.1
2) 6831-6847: 0.0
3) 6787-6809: 0.2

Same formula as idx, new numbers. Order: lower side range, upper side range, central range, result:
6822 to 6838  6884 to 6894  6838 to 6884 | -0.5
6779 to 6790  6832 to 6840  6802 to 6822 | 0.0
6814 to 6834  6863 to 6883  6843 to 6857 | -0.2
